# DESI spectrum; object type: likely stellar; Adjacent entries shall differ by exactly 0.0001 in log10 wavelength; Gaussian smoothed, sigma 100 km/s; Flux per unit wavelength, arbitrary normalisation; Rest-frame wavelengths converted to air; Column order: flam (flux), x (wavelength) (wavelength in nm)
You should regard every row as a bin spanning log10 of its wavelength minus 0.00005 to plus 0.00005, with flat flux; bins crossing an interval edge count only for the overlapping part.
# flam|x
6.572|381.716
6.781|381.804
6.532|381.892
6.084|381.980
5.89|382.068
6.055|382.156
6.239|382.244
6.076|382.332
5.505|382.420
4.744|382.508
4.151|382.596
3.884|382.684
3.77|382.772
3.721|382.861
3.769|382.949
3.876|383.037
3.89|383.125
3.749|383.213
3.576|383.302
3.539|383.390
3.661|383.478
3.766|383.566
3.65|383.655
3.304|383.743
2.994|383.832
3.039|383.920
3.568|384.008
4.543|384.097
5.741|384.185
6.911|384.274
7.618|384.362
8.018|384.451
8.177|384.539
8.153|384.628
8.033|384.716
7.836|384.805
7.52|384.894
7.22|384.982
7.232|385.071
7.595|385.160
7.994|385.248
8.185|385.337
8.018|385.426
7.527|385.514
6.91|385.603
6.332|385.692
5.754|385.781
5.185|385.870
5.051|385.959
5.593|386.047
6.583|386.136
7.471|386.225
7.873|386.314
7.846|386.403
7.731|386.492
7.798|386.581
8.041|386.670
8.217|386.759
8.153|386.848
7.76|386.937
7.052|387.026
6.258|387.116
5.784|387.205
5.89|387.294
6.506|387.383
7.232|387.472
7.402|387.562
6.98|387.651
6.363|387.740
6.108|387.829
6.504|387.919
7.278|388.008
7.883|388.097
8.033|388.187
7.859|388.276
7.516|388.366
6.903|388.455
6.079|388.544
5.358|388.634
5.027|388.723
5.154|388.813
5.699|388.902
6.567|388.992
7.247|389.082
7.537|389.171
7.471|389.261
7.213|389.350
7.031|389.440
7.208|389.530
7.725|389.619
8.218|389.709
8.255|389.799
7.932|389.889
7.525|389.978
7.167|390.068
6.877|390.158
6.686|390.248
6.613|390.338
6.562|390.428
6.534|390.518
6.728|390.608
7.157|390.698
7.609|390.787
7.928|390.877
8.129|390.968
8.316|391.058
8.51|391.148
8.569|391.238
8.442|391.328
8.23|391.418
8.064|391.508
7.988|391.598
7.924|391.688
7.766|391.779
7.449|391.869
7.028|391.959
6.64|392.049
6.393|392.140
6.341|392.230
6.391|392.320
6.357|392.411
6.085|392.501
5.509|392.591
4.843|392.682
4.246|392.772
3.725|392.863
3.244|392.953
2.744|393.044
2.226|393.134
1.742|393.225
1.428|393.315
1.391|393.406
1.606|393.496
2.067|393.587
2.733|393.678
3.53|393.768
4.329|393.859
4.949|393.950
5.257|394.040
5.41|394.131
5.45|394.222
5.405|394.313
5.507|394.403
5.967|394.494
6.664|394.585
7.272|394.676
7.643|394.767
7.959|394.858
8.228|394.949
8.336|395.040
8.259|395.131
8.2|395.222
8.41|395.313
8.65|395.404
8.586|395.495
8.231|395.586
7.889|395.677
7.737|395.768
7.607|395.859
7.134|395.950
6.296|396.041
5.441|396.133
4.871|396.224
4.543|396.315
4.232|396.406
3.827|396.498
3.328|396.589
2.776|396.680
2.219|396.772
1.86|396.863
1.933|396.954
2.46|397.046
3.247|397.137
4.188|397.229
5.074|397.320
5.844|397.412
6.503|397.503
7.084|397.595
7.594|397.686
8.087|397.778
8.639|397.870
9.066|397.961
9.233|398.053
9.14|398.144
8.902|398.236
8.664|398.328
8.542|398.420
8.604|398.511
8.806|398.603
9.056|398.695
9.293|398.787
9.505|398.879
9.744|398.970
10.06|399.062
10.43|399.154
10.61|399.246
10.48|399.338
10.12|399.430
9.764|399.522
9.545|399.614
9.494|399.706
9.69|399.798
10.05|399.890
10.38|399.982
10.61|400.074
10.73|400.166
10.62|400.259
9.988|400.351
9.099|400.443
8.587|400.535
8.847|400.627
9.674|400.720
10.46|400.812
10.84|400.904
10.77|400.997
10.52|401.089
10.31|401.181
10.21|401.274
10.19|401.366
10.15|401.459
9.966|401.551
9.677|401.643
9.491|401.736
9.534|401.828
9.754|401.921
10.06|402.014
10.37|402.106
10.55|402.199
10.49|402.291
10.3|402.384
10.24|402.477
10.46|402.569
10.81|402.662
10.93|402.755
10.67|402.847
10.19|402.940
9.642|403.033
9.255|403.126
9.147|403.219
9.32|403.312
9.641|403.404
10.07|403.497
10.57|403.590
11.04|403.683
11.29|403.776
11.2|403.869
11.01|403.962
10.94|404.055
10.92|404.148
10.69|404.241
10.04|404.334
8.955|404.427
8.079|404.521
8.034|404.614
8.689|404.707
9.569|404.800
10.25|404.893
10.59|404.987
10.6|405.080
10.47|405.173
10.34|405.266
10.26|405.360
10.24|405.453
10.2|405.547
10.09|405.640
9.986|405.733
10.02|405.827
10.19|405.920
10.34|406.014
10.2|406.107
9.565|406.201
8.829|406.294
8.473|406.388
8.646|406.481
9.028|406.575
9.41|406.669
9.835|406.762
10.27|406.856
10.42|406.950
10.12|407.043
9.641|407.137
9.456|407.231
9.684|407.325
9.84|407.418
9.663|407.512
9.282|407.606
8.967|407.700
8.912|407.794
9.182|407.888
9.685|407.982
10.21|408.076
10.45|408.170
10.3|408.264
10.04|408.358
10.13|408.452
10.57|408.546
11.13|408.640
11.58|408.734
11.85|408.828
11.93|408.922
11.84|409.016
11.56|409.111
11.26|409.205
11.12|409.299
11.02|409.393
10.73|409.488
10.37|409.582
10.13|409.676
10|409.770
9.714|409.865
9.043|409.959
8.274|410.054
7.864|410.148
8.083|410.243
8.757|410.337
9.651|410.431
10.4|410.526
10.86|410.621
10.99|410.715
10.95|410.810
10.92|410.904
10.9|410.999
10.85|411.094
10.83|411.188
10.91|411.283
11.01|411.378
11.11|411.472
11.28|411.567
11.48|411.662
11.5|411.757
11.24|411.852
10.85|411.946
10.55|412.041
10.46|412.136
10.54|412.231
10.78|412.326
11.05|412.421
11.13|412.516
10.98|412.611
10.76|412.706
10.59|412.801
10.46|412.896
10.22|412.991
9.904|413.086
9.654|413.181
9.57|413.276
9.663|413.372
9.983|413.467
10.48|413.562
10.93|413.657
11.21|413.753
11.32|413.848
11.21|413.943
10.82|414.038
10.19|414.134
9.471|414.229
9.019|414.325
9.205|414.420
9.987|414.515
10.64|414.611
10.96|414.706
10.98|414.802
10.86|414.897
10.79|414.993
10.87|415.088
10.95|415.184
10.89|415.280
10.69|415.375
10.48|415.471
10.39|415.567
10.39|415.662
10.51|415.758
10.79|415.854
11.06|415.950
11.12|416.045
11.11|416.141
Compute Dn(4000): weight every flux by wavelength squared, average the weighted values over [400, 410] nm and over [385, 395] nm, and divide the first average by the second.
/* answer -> 1.7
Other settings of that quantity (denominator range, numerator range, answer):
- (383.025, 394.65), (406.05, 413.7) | 1.83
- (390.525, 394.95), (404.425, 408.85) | 1.82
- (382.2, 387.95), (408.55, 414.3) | 1.98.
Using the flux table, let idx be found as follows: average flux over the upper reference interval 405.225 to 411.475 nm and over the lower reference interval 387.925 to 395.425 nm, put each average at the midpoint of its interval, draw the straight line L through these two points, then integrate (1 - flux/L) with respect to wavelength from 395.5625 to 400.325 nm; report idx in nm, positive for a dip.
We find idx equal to 0.21 nm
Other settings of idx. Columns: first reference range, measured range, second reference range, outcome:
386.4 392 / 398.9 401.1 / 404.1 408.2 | -0.300 nm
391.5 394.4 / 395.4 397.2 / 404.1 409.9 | 0.285 nm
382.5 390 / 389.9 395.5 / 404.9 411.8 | 0.956 nm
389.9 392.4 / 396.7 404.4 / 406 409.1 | -0.224 nm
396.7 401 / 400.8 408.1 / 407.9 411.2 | -0.460 nm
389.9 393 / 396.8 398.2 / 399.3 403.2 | 0.462 nm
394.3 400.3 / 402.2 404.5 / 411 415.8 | -0.432 nm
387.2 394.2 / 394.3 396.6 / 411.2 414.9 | 0.096 nm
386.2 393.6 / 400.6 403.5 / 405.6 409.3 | -0.351 nm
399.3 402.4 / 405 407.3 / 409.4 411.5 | 0.048 nm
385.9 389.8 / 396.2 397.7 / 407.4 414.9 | 0.756 nm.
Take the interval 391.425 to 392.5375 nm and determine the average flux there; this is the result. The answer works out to 7.08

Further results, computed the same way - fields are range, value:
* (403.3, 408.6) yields 9.91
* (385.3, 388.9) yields 6.86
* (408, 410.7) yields 10.3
